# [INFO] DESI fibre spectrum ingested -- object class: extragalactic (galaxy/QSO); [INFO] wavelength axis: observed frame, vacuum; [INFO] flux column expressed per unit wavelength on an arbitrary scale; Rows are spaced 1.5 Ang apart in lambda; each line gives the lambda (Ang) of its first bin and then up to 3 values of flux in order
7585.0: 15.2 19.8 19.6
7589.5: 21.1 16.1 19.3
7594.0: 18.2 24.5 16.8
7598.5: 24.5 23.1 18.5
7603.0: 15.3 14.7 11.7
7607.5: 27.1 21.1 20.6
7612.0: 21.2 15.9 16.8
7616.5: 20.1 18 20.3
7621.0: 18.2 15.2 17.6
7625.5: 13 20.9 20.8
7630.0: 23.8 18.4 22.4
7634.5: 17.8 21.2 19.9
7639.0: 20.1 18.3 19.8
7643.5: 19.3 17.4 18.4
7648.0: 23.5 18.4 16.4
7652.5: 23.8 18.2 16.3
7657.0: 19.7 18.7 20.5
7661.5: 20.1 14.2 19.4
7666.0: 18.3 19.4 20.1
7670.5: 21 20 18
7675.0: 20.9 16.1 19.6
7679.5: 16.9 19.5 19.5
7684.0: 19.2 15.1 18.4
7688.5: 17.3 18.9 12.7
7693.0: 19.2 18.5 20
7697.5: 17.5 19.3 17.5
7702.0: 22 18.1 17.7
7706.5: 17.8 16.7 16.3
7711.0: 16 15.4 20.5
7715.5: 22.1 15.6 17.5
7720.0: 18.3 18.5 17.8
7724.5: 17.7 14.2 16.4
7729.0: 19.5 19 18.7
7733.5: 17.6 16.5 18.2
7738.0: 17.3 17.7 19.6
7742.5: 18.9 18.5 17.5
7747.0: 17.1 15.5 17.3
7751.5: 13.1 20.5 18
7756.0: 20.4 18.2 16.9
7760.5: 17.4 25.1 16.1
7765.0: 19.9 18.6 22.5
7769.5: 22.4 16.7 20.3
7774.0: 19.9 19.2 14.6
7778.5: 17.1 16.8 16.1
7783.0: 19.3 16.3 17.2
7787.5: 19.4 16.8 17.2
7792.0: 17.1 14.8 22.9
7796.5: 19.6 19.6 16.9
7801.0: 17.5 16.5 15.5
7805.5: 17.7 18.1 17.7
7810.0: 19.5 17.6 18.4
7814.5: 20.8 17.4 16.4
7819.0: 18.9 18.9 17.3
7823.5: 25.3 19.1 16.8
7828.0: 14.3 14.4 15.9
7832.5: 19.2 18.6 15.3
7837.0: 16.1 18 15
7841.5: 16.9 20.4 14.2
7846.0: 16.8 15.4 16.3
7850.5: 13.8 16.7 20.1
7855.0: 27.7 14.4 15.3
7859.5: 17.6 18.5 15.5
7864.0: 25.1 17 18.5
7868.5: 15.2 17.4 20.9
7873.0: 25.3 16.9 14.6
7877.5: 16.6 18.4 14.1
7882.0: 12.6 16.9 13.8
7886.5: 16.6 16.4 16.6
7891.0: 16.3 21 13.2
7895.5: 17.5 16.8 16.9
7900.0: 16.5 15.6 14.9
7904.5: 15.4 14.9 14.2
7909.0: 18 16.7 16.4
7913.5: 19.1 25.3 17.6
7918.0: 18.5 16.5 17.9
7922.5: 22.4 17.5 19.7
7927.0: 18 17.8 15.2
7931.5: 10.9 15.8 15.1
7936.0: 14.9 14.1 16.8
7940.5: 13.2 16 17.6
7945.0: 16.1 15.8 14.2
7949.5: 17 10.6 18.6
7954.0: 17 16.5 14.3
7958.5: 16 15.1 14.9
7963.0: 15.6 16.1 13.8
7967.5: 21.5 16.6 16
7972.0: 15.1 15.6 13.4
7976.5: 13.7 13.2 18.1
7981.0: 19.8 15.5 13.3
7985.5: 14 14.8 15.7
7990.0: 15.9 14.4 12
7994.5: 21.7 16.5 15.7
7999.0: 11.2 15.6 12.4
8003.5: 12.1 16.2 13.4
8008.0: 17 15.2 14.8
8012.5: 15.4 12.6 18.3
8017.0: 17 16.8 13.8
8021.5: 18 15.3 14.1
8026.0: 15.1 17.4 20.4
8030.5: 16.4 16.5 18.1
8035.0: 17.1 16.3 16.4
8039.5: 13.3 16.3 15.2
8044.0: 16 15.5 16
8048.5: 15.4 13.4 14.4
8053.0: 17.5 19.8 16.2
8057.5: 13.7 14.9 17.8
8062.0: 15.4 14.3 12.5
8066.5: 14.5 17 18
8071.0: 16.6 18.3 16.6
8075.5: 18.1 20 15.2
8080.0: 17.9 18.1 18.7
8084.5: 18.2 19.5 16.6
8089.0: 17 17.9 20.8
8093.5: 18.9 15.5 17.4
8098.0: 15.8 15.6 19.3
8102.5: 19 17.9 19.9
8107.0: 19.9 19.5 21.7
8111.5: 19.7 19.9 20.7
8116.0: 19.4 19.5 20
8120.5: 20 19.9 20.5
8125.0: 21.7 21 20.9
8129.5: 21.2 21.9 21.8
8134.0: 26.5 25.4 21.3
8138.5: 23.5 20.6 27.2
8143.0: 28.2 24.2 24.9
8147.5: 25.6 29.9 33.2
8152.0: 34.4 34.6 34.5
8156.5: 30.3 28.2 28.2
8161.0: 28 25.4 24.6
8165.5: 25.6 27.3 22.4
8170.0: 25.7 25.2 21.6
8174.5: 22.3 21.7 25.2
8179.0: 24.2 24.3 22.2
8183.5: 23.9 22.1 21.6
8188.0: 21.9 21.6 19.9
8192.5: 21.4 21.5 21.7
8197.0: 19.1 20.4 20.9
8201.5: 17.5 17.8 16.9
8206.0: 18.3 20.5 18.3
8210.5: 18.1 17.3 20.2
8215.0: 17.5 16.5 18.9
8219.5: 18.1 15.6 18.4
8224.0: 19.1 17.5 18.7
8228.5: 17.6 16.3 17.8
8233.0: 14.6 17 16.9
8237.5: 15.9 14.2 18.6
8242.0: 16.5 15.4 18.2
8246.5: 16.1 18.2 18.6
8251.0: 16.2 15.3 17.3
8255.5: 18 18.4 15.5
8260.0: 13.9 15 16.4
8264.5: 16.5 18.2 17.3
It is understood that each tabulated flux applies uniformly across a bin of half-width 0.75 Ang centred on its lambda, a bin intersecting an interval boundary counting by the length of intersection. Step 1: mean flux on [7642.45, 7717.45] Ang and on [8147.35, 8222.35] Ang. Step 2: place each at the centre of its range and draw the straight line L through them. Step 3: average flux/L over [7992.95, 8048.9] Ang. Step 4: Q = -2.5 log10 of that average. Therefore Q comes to 0.34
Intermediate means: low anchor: 18.5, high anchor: 23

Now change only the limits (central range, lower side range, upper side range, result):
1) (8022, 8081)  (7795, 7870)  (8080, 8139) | 0.19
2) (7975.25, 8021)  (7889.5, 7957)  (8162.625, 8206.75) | 0.19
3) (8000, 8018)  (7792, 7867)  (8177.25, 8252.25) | 0.21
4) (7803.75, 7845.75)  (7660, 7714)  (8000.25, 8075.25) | -0.02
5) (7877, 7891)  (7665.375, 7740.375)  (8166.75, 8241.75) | 0.18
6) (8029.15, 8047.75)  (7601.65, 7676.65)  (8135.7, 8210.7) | 0.37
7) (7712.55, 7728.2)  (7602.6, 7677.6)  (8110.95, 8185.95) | 0.12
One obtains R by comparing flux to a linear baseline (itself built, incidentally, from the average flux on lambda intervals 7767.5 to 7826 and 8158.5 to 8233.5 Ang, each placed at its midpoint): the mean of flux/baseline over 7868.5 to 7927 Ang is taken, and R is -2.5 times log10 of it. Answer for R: 0.10 mag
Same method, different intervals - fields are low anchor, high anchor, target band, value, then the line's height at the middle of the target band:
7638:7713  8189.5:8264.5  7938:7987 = 0.160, 18.1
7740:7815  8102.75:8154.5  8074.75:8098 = 0.250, 22.6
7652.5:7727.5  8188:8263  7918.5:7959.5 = 0.122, 18.1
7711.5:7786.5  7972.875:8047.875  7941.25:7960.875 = 0.027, 16.1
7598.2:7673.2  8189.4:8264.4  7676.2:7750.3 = 0.065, 19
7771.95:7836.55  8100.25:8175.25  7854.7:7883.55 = 0.072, 19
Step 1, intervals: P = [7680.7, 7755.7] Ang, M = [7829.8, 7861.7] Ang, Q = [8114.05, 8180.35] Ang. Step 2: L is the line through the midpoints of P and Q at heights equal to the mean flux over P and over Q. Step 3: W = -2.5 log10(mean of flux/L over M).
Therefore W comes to 0.16 mag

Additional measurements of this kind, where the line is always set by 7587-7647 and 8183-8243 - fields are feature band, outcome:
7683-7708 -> 0.062 mag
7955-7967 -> 0.221 mag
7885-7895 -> 0.150 mag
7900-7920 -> 0.106 mag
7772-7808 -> 0.075 mag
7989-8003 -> 0.247 mag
